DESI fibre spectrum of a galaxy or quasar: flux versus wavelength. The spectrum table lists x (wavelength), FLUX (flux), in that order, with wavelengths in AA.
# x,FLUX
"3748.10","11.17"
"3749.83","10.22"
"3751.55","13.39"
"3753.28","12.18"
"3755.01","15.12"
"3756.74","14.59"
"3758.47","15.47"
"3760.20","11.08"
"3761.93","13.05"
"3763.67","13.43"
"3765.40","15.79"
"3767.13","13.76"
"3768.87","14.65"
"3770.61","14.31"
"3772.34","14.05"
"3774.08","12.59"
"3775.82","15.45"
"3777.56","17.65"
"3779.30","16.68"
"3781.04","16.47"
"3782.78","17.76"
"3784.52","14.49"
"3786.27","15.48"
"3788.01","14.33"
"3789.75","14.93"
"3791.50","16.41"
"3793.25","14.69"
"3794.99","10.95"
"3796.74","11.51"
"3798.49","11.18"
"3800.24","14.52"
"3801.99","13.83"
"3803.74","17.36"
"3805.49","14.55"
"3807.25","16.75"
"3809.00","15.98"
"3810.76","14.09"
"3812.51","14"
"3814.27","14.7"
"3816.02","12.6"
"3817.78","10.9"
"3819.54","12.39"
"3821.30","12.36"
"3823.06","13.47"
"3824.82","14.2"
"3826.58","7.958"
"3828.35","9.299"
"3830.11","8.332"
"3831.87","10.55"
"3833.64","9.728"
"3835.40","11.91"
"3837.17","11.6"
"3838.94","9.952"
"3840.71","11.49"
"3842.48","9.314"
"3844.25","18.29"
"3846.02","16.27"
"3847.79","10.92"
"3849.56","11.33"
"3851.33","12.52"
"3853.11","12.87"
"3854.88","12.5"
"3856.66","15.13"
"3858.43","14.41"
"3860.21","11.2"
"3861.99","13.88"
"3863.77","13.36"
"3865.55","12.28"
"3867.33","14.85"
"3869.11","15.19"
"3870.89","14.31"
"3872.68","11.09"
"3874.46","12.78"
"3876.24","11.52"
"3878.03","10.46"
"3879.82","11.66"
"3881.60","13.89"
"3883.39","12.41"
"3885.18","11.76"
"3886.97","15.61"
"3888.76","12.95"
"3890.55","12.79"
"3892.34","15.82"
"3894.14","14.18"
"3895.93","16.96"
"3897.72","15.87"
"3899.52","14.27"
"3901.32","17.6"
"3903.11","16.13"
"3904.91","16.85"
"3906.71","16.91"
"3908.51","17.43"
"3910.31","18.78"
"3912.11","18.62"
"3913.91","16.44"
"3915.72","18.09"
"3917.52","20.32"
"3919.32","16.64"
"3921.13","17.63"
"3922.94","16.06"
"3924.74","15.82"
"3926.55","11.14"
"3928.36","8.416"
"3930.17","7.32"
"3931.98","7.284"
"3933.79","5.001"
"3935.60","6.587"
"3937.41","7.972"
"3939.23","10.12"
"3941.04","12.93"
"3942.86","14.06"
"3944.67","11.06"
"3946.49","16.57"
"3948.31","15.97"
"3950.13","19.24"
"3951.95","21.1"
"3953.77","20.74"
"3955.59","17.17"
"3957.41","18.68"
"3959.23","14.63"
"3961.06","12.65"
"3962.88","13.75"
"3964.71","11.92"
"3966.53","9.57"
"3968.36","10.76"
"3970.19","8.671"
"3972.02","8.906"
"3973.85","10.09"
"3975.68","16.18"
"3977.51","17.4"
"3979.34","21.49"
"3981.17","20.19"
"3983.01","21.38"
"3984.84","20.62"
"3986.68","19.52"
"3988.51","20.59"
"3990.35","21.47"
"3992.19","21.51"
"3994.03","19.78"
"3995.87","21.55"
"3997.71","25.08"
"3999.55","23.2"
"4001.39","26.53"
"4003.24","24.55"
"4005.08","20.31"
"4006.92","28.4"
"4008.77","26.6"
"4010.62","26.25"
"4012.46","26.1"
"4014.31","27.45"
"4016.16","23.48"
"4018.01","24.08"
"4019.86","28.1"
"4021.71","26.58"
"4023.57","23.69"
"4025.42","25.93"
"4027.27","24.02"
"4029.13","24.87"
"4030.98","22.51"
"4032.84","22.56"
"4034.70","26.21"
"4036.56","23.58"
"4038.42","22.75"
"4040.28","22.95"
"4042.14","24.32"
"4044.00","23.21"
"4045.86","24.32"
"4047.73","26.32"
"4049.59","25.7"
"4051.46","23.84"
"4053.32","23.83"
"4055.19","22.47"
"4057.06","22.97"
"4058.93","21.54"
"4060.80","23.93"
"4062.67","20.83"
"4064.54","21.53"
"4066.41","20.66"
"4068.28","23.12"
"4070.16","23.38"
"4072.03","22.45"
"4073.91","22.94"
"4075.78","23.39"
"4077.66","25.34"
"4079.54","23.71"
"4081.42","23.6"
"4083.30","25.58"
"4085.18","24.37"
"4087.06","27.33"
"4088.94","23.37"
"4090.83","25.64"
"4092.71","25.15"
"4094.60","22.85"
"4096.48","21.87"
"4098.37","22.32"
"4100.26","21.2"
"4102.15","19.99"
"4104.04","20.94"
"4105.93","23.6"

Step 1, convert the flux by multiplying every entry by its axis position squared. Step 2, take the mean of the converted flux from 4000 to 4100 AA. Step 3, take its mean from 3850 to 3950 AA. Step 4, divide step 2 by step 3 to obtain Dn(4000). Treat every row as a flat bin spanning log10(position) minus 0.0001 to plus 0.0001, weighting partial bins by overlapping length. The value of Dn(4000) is 1.9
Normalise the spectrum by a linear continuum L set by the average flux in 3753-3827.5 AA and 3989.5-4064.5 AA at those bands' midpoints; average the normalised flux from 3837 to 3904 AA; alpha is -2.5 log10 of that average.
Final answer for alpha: 0.29 mag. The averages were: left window 14.1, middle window 13.4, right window 24.1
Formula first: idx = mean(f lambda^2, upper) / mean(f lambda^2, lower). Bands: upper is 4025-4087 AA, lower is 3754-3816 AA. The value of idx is 1.9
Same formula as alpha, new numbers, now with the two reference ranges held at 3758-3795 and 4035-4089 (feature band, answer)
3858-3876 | 0.307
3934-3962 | 0.364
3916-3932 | 0.354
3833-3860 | 0.328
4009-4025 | -0.161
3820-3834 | 0.447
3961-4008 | 0.156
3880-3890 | 0.345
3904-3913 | 0.068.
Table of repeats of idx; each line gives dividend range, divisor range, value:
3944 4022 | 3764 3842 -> 1.59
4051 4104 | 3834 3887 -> 2.02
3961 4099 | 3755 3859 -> 1.84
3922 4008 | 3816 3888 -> 1.38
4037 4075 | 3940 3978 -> 1.70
